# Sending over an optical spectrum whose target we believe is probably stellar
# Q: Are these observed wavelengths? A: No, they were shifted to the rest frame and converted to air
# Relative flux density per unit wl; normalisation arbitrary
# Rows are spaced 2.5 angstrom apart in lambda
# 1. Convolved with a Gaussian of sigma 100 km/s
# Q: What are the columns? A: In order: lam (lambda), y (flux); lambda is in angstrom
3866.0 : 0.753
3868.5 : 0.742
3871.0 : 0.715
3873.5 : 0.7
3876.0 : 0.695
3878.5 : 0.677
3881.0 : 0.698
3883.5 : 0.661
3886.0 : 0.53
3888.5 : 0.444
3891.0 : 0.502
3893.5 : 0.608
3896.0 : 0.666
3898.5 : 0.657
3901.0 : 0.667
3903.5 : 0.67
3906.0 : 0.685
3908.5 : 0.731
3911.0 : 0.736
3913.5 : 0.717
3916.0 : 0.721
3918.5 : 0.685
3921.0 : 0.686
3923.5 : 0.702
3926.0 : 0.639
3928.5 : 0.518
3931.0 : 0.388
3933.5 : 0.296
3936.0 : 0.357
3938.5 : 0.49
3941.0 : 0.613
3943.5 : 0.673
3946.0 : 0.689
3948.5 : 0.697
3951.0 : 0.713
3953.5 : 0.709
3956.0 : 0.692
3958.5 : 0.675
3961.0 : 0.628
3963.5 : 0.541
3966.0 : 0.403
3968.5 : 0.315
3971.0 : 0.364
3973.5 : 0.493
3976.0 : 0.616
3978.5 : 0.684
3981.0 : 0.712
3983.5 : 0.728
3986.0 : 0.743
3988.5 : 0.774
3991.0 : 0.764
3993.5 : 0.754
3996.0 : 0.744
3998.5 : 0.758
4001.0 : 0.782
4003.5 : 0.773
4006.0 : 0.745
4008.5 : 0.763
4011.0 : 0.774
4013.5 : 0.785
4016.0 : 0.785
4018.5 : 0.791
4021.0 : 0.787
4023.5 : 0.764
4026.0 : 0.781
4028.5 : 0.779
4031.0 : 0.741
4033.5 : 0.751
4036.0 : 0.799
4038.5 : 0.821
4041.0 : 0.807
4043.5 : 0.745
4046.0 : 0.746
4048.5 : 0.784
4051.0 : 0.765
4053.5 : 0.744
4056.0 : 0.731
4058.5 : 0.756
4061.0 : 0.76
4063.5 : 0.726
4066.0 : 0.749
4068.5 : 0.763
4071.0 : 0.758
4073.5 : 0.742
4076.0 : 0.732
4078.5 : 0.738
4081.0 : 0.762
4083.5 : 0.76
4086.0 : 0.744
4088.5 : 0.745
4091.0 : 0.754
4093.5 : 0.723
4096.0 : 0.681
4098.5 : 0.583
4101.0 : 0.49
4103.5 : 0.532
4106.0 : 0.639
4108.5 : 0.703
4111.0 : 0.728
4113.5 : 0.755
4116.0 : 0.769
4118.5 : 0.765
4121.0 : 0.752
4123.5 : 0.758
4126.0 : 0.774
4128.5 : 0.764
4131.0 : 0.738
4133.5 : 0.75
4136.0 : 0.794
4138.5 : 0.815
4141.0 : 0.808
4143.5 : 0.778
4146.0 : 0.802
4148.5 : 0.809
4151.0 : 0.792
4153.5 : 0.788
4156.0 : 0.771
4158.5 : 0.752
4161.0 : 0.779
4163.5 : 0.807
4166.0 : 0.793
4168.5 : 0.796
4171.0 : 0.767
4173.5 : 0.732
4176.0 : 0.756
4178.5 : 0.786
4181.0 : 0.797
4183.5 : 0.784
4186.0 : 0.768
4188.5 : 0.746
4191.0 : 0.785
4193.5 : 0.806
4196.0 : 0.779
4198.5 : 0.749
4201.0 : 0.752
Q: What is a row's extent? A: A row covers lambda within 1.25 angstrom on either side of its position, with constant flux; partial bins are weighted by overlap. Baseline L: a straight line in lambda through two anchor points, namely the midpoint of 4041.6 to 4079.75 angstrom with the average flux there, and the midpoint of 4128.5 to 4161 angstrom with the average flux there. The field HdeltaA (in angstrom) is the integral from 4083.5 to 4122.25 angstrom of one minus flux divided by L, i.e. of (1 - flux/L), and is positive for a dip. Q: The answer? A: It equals 3.7 angstrom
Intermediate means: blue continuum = 0.75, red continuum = 0.782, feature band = 0.693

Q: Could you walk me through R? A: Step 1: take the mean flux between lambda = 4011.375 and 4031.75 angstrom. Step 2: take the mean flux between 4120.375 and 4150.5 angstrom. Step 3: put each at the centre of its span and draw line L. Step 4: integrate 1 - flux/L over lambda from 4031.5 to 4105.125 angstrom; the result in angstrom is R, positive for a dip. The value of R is 4.52 angstrom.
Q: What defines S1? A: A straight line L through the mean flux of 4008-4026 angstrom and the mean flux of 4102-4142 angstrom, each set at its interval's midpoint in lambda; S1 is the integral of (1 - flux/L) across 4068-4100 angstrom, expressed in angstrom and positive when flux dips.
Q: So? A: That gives 1.1 angstrom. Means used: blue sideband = 0.779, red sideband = 0.738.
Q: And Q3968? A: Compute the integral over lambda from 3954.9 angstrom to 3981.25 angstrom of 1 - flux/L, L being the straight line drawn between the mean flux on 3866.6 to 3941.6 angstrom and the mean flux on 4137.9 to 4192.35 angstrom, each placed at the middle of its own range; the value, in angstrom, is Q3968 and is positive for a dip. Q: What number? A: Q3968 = 4.4 angstrom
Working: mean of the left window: 0.621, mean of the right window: 0.782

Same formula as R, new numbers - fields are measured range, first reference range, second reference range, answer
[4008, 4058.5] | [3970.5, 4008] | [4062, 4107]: -5.0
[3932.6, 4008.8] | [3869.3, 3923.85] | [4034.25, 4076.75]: 8.0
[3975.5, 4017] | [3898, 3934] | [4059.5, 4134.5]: -4.4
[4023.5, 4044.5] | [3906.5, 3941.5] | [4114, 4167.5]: -2.8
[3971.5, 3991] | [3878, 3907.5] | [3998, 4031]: 1.6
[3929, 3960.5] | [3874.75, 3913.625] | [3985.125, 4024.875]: 5.4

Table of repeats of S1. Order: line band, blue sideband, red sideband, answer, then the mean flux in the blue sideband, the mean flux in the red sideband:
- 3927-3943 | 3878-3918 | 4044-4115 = 5.0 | 0.648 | 0.718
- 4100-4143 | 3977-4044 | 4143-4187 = 2.7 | 0.764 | 0.781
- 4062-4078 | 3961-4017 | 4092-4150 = -0.9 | 0.671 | 0.727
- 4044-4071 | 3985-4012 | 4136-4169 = 0.7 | 0.761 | 0.792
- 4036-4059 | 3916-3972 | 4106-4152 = -3.0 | 0.571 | 0.766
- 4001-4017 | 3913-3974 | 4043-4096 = -2.6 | 0.575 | 0.747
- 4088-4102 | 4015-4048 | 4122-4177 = 2.1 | 0.777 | 0.778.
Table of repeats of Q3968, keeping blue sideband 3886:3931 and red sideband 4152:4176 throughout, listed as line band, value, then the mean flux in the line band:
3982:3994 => -1.2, 0.752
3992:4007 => -1.6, 0.76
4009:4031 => -2.5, 0.778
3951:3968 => 1.6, 0.603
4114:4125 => -0.1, 0.761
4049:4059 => -0.5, 0.751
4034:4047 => -1.3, 0.782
